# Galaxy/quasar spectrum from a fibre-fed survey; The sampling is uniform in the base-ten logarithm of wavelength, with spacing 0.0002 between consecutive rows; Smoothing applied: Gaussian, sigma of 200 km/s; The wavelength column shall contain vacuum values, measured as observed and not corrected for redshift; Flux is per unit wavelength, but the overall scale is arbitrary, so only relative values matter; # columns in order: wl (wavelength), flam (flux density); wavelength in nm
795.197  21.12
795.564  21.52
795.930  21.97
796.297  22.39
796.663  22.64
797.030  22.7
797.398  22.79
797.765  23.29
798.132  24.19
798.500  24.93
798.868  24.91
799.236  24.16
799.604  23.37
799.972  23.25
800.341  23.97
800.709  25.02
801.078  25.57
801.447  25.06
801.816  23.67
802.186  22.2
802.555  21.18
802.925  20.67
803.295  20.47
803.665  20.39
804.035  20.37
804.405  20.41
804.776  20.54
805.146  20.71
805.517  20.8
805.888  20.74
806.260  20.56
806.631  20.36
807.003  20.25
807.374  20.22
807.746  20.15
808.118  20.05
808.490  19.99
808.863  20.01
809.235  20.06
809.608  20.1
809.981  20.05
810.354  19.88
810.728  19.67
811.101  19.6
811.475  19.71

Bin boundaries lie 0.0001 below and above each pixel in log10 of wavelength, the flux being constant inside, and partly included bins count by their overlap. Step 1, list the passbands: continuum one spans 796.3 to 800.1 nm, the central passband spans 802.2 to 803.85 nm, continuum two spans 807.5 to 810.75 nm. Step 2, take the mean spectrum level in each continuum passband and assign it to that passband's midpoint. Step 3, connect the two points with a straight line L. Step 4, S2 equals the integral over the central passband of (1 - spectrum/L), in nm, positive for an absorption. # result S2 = 0.09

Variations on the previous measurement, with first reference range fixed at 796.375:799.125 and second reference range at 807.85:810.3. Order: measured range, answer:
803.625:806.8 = 0.105 nm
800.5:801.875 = -0.147 nm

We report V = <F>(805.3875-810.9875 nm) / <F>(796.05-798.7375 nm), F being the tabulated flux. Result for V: 0.9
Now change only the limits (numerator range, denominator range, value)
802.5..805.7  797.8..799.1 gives 0.84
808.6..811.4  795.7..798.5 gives 0.87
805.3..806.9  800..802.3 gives 0.85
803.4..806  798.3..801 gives 0.85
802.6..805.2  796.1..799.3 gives 0.87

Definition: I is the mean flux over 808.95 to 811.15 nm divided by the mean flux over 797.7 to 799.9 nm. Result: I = 0.8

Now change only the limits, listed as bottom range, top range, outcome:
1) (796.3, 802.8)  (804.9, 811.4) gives 0.85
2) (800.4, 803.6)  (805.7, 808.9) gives 0.88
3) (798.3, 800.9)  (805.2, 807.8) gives 0.84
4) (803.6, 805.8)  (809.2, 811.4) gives 0.97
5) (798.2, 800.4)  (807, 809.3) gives 0.83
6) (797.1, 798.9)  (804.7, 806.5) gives 0.87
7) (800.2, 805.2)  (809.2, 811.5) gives 0.90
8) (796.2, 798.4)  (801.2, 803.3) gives 0.97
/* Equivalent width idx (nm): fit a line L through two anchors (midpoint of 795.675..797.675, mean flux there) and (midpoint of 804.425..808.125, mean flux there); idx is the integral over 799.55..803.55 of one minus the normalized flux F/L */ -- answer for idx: -0.30 nm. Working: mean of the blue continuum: 22.5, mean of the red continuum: 20.5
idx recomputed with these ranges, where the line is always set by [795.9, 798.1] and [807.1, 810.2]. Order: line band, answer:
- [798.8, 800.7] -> -0.16 nm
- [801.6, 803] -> -0.03 nm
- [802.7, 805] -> 0.08 nm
